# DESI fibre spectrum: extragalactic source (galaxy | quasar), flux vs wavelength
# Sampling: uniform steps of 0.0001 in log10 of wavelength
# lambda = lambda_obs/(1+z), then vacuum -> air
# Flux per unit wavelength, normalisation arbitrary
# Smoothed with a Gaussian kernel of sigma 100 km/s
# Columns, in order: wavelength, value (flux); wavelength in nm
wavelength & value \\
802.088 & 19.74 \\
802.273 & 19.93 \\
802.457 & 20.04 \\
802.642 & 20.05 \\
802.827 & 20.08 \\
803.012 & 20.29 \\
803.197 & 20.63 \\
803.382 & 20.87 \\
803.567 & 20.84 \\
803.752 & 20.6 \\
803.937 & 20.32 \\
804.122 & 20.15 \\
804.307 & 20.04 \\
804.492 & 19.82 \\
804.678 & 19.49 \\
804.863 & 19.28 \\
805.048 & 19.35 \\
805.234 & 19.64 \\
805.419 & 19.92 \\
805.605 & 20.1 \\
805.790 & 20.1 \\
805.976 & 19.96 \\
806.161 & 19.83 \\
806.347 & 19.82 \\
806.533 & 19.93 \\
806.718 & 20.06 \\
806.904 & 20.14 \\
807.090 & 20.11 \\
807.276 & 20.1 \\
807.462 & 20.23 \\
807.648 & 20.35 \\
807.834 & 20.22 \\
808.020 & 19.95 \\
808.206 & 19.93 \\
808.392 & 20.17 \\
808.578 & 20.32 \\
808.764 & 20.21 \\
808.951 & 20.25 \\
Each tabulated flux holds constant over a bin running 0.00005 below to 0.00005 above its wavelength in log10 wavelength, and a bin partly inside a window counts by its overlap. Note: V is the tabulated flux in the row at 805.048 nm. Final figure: 19.35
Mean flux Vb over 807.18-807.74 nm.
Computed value 20.2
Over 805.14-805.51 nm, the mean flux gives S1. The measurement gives 19.8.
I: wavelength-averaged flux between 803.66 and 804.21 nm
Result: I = 20.4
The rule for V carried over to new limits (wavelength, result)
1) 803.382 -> 20.87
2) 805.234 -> 19.64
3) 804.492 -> 19.82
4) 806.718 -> 20.06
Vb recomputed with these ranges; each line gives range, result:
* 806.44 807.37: 20.1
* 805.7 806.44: 19.9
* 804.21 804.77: 19.8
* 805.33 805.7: 20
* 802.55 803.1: 20.1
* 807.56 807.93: 20.3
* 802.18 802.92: 20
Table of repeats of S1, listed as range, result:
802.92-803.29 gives 20.5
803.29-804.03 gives 20.7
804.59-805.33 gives 19.5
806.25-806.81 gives 19.9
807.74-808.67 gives 20.1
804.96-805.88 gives 19.8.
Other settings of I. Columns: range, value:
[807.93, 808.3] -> 20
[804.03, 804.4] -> 20.1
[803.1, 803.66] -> 20.8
